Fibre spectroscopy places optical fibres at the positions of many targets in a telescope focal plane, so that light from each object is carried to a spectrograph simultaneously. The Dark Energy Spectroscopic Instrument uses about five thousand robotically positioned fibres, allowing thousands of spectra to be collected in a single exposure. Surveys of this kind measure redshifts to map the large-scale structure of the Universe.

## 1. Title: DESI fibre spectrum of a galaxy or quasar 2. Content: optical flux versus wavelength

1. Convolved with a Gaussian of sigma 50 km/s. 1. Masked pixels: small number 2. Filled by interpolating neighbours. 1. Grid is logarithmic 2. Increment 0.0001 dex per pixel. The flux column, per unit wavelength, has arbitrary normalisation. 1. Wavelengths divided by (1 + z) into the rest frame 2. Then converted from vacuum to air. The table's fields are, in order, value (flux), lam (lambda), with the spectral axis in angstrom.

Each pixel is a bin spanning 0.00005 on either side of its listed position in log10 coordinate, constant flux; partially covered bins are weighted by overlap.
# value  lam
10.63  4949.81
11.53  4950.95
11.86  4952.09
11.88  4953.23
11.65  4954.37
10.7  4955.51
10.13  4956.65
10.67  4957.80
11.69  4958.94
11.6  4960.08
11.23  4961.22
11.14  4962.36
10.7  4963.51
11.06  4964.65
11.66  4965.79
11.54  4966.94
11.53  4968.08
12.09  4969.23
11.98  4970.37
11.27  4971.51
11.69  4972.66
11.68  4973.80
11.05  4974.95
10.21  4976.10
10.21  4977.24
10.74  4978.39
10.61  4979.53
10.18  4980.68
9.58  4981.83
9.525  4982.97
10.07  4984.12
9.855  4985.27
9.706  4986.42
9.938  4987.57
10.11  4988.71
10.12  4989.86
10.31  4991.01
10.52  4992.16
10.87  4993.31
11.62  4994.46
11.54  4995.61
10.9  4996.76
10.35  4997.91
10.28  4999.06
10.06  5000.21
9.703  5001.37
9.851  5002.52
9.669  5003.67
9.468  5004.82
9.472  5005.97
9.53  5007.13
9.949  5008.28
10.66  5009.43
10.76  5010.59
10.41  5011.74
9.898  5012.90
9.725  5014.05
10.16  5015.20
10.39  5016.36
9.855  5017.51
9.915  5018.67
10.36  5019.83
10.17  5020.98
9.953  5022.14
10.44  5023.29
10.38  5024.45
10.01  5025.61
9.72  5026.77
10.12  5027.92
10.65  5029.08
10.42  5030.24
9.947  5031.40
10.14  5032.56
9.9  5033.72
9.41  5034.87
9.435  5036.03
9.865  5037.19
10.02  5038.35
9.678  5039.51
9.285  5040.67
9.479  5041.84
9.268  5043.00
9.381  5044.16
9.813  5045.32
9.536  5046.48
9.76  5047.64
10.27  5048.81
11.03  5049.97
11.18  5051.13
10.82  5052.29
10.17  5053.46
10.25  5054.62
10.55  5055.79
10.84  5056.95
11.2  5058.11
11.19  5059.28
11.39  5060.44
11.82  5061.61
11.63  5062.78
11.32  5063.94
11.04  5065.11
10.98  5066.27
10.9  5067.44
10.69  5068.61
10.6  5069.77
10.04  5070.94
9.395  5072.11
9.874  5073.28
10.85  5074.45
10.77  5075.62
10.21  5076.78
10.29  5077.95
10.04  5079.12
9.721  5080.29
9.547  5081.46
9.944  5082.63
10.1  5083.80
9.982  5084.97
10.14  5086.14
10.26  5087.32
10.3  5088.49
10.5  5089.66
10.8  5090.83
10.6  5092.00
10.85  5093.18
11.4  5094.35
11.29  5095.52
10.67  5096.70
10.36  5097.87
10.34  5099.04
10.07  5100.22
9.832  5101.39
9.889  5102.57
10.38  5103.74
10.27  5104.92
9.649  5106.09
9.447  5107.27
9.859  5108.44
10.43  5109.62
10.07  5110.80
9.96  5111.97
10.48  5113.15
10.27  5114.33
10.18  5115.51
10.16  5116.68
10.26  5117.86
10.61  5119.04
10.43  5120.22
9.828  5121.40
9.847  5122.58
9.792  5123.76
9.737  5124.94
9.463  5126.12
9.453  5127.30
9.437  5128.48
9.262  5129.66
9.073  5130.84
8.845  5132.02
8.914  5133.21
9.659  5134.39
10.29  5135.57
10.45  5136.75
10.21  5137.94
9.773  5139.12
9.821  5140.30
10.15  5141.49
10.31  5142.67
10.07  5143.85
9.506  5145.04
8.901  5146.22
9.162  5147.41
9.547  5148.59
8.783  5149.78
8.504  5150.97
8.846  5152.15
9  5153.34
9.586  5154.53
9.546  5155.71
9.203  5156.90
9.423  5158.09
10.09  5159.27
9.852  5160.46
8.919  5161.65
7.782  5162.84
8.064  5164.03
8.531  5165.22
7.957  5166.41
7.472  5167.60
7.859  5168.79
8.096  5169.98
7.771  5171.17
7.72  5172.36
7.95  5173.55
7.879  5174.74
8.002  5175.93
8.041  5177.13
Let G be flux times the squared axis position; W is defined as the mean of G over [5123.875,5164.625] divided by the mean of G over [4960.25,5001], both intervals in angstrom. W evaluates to 0.9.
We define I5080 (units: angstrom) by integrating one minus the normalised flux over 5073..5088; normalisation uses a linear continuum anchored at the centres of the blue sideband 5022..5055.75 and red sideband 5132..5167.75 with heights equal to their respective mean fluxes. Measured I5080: -0.60 angstrom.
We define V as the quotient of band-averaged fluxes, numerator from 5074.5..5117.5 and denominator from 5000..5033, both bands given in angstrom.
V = 1.0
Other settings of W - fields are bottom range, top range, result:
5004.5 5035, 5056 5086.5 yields 1.07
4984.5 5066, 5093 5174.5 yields 0.97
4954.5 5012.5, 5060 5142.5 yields 1.01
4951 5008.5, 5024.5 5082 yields 0.99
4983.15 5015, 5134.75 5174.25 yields 0.95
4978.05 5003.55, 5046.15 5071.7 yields 1.08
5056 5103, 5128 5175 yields 0.88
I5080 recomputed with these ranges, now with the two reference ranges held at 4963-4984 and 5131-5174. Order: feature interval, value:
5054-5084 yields -1.93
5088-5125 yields -2.79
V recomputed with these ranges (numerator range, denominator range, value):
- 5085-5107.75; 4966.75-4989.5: 0.97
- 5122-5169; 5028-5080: 0.90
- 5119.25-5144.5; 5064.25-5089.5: 0.95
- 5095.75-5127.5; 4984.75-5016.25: 0.99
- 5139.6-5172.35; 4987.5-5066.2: 0.87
